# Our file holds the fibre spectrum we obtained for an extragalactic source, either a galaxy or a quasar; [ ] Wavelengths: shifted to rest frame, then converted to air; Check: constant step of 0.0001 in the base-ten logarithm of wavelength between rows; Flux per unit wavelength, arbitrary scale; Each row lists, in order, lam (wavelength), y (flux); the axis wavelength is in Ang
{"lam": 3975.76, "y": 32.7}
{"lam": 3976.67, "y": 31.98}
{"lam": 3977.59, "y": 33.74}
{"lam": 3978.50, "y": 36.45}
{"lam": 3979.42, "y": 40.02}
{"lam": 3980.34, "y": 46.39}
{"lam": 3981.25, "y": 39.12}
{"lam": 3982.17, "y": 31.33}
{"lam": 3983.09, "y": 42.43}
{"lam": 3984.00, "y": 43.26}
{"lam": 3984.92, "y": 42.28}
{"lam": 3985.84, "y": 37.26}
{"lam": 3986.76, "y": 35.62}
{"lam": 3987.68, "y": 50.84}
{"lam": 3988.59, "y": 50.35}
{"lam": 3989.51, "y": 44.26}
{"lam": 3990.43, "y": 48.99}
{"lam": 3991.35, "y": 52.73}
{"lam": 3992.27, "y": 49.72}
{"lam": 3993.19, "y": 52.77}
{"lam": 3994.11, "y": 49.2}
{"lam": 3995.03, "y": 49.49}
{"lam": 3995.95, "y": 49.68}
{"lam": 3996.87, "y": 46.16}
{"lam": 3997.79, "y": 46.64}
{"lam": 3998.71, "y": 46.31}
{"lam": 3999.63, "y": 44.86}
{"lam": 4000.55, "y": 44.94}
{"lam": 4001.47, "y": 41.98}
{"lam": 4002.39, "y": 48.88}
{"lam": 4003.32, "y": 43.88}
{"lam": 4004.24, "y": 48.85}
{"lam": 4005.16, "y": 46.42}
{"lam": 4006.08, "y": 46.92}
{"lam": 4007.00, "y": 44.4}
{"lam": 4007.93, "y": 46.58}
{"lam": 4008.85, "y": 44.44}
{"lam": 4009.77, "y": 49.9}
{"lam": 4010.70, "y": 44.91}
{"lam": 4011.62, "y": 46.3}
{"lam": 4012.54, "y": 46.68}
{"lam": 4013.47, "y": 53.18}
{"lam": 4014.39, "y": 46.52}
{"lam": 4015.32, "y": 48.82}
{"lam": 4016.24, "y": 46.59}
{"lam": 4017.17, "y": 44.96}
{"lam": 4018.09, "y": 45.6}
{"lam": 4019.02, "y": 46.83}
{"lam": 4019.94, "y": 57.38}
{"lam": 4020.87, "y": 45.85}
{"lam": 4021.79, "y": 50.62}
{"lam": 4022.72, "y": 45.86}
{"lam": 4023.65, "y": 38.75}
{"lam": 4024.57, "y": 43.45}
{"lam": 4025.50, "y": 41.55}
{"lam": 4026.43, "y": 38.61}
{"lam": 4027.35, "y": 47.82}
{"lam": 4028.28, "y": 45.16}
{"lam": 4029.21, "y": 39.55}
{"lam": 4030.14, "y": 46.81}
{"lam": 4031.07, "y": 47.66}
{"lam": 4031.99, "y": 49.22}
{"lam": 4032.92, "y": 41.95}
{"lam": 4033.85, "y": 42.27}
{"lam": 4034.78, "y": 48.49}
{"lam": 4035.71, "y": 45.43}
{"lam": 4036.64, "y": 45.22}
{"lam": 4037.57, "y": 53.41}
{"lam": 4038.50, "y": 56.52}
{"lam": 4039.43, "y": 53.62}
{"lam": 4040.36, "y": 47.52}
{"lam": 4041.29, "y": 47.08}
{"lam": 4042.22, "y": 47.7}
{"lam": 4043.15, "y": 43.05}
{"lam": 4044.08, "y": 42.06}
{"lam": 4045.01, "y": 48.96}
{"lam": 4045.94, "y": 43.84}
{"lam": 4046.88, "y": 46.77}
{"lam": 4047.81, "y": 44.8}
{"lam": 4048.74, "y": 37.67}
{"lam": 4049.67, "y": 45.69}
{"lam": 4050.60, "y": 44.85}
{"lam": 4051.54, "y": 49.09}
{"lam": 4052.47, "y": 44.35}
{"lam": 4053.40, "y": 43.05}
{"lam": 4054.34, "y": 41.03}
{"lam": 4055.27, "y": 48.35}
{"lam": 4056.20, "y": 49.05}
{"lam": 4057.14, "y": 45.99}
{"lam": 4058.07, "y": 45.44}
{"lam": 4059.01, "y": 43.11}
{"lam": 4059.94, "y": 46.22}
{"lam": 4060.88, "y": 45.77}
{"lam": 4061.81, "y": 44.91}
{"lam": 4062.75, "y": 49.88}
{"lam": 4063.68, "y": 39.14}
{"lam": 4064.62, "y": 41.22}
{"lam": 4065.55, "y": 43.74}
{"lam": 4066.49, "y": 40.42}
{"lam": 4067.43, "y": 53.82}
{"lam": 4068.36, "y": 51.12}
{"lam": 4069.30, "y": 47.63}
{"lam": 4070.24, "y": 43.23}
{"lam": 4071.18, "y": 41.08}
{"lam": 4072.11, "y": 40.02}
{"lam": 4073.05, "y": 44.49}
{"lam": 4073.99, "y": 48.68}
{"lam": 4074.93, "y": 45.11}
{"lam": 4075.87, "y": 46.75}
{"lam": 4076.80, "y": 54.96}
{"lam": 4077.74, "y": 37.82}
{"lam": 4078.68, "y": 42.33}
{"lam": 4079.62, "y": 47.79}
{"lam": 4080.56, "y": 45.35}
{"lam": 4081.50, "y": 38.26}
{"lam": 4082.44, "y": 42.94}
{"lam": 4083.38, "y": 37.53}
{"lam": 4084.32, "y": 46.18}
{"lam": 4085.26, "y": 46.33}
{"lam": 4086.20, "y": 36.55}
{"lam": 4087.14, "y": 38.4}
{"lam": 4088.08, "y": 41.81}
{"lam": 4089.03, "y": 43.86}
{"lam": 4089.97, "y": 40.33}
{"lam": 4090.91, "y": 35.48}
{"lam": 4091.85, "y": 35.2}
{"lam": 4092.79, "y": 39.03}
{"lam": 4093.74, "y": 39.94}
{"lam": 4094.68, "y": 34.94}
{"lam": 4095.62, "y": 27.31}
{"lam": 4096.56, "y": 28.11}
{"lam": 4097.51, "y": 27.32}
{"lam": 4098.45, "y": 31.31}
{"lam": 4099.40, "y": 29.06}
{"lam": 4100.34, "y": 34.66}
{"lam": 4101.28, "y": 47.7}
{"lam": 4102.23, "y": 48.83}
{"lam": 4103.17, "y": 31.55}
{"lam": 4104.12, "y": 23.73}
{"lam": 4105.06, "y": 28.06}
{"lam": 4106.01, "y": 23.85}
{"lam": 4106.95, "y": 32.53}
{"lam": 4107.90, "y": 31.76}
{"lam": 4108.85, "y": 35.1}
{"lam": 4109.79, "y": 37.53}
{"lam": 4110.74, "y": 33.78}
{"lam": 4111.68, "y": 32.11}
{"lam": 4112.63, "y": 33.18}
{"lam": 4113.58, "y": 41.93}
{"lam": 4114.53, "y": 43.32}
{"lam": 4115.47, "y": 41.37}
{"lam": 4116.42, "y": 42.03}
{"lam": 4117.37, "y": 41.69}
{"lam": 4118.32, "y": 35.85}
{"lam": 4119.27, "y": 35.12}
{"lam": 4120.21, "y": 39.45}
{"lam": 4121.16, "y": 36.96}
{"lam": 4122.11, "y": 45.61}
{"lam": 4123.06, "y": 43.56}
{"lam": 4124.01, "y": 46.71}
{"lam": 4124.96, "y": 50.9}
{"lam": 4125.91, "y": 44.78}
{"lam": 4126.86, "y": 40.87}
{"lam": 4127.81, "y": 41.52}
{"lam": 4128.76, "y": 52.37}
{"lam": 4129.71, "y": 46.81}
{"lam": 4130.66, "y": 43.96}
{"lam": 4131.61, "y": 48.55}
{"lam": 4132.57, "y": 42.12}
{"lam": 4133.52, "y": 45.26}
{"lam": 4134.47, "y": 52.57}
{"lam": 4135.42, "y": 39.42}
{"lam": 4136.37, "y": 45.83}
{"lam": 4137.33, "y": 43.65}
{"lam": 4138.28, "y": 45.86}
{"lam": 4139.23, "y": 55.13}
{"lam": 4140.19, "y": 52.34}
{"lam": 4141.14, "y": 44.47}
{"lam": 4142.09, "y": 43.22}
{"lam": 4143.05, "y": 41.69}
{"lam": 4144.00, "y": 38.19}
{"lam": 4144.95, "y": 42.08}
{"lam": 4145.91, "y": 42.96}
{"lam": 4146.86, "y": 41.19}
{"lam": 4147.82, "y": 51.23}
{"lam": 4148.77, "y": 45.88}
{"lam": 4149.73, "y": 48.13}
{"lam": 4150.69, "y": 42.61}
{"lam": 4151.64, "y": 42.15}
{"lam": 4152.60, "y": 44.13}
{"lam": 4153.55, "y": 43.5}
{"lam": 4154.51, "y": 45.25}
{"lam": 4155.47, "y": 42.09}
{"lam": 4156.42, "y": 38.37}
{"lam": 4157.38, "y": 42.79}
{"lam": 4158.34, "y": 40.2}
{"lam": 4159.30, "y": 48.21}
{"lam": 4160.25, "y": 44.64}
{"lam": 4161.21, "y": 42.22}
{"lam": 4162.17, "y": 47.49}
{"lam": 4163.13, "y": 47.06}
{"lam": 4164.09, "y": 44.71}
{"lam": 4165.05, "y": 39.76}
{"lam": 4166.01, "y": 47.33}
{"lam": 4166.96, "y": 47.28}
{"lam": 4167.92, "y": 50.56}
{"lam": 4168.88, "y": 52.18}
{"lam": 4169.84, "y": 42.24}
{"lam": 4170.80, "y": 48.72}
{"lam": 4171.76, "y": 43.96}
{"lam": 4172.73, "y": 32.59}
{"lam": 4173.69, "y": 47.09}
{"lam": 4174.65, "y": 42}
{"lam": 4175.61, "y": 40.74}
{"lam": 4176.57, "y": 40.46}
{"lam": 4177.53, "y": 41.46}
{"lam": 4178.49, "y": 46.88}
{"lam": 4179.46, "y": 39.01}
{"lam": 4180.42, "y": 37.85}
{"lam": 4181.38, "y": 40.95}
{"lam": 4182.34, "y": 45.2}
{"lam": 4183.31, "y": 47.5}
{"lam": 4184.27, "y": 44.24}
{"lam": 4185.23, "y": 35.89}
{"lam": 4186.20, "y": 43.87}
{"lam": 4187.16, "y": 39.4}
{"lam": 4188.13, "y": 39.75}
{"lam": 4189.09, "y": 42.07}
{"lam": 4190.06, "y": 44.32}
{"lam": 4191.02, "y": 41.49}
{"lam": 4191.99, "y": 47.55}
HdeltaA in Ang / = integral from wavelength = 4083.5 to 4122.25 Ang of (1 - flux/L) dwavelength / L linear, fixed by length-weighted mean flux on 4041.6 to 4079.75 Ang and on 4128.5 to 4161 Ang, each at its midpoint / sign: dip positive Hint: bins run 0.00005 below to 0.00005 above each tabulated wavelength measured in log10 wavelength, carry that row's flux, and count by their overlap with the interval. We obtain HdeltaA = 7.3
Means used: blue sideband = 45.1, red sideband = 44.8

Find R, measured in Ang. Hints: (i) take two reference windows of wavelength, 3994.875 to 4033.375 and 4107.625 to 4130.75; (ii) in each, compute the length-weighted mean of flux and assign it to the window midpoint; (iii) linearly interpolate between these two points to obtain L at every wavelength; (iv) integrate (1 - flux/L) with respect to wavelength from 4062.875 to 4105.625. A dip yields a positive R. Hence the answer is 2.41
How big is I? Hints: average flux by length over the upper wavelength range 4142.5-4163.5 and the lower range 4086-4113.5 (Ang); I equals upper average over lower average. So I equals 1.3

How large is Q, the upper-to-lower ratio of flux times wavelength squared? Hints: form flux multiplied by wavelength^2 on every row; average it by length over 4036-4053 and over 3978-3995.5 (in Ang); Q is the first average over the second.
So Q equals 1.1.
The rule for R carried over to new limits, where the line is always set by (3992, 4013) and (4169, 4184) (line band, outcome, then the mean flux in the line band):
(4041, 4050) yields 0.2 Ang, 44.7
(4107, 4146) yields 1.3 Ang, 42.4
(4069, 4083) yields 0.2 Ang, 44.3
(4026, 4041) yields -0.2 Ang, 46.9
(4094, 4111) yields 4.5 Ang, 32.7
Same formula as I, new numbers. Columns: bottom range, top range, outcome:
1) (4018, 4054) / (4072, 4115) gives 0.83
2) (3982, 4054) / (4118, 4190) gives 0.95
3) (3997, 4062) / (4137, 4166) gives 0.96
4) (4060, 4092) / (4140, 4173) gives 1.02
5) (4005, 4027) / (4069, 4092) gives 0.92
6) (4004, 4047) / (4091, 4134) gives 0.82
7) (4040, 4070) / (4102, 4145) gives 0.90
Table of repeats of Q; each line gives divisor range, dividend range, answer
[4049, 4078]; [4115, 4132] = 0.98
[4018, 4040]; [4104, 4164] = 0.95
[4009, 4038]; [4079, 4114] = 0.82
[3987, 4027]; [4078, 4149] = 0.91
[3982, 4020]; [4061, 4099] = 0.93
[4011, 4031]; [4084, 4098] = 0.84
